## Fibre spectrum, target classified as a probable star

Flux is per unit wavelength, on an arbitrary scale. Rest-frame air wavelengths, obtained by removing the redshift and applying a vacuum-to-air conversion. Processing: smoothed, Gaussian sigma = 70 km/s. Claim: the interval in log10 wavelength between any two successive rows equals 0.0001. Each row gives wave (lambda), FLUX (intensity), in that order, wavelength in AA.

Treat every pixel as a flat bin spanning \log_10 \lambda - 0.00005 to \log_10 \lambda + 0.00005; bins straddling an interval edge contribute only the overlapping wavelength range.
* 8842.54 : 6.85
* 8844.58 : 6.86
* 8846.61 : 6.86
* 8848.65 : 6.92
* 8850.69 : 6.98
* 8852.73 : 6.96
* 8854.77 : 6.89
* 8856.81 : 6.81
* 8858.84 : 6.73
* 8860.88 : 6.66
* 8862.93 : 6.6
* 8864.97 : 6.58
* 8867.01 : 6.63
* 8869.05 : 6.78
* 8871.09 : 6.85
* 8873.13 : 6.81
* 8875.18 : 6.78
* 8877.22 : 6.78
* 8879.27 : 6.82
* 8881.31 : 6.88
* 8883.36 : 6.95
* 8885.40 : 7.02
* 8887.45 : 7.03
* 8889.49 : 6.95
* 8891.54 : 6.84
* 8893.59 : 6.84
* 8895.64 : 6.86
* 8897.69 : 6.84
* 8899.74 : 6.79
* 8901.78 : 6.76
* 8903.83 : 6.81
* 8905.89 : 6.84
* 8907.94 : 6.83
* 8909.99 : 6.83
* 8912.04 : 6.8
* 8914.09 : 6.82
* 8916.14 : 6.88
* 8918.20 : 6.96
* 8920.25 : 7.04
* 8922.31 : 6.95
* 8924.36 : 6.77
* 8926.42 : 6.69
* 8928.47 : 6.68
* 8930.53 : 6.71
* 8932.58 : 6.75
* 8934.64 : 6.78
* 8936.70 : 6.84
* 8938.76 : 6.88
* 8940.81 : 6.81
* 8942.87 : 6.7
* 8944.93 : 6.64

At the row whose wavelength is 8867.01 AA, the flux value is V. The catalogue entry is 6.63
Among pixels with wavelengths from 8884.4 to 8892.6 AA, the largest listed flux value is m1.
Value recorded 7.03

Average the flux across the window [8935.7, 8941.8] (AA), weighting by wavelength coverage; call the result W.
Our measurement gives 6.85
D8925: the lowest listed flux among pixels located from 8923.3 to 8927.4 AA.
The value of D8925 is 6.69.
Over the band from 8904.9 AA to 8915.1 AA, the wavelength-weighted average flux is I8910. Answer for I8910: 6.83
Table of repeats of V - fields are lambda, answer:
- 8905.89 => 6.84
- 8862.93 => 6.6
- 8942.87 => 6.7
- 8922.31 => 6.95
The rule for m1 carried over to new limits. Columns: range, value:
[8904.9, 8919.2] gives 6.96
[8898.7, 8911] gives 6.84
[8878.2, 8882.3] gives 6.88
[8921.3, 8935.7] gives 6.95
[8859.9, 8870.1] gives 6.78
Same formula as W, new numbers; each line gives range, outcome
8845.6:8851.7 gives 6.91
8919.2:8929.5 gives 6.83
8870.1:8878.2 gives 6.8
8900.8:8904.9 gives 6.77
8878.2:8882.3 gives 6.85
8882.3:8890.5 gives 6.99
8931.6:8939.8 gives 6.81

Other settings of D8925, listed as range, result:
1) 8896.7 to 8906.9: 6.76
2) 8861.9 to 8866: 6.58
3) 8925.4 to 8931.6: 6.68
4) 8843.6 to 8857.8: 6.81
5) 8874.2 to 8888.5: 6.78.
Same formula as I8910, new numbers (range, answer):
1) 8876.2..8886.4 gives 6.89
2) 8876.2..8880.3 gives 6.8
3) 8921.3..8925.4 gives 6.86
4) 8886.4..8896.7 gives 6.9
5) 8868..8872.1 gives 6.82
